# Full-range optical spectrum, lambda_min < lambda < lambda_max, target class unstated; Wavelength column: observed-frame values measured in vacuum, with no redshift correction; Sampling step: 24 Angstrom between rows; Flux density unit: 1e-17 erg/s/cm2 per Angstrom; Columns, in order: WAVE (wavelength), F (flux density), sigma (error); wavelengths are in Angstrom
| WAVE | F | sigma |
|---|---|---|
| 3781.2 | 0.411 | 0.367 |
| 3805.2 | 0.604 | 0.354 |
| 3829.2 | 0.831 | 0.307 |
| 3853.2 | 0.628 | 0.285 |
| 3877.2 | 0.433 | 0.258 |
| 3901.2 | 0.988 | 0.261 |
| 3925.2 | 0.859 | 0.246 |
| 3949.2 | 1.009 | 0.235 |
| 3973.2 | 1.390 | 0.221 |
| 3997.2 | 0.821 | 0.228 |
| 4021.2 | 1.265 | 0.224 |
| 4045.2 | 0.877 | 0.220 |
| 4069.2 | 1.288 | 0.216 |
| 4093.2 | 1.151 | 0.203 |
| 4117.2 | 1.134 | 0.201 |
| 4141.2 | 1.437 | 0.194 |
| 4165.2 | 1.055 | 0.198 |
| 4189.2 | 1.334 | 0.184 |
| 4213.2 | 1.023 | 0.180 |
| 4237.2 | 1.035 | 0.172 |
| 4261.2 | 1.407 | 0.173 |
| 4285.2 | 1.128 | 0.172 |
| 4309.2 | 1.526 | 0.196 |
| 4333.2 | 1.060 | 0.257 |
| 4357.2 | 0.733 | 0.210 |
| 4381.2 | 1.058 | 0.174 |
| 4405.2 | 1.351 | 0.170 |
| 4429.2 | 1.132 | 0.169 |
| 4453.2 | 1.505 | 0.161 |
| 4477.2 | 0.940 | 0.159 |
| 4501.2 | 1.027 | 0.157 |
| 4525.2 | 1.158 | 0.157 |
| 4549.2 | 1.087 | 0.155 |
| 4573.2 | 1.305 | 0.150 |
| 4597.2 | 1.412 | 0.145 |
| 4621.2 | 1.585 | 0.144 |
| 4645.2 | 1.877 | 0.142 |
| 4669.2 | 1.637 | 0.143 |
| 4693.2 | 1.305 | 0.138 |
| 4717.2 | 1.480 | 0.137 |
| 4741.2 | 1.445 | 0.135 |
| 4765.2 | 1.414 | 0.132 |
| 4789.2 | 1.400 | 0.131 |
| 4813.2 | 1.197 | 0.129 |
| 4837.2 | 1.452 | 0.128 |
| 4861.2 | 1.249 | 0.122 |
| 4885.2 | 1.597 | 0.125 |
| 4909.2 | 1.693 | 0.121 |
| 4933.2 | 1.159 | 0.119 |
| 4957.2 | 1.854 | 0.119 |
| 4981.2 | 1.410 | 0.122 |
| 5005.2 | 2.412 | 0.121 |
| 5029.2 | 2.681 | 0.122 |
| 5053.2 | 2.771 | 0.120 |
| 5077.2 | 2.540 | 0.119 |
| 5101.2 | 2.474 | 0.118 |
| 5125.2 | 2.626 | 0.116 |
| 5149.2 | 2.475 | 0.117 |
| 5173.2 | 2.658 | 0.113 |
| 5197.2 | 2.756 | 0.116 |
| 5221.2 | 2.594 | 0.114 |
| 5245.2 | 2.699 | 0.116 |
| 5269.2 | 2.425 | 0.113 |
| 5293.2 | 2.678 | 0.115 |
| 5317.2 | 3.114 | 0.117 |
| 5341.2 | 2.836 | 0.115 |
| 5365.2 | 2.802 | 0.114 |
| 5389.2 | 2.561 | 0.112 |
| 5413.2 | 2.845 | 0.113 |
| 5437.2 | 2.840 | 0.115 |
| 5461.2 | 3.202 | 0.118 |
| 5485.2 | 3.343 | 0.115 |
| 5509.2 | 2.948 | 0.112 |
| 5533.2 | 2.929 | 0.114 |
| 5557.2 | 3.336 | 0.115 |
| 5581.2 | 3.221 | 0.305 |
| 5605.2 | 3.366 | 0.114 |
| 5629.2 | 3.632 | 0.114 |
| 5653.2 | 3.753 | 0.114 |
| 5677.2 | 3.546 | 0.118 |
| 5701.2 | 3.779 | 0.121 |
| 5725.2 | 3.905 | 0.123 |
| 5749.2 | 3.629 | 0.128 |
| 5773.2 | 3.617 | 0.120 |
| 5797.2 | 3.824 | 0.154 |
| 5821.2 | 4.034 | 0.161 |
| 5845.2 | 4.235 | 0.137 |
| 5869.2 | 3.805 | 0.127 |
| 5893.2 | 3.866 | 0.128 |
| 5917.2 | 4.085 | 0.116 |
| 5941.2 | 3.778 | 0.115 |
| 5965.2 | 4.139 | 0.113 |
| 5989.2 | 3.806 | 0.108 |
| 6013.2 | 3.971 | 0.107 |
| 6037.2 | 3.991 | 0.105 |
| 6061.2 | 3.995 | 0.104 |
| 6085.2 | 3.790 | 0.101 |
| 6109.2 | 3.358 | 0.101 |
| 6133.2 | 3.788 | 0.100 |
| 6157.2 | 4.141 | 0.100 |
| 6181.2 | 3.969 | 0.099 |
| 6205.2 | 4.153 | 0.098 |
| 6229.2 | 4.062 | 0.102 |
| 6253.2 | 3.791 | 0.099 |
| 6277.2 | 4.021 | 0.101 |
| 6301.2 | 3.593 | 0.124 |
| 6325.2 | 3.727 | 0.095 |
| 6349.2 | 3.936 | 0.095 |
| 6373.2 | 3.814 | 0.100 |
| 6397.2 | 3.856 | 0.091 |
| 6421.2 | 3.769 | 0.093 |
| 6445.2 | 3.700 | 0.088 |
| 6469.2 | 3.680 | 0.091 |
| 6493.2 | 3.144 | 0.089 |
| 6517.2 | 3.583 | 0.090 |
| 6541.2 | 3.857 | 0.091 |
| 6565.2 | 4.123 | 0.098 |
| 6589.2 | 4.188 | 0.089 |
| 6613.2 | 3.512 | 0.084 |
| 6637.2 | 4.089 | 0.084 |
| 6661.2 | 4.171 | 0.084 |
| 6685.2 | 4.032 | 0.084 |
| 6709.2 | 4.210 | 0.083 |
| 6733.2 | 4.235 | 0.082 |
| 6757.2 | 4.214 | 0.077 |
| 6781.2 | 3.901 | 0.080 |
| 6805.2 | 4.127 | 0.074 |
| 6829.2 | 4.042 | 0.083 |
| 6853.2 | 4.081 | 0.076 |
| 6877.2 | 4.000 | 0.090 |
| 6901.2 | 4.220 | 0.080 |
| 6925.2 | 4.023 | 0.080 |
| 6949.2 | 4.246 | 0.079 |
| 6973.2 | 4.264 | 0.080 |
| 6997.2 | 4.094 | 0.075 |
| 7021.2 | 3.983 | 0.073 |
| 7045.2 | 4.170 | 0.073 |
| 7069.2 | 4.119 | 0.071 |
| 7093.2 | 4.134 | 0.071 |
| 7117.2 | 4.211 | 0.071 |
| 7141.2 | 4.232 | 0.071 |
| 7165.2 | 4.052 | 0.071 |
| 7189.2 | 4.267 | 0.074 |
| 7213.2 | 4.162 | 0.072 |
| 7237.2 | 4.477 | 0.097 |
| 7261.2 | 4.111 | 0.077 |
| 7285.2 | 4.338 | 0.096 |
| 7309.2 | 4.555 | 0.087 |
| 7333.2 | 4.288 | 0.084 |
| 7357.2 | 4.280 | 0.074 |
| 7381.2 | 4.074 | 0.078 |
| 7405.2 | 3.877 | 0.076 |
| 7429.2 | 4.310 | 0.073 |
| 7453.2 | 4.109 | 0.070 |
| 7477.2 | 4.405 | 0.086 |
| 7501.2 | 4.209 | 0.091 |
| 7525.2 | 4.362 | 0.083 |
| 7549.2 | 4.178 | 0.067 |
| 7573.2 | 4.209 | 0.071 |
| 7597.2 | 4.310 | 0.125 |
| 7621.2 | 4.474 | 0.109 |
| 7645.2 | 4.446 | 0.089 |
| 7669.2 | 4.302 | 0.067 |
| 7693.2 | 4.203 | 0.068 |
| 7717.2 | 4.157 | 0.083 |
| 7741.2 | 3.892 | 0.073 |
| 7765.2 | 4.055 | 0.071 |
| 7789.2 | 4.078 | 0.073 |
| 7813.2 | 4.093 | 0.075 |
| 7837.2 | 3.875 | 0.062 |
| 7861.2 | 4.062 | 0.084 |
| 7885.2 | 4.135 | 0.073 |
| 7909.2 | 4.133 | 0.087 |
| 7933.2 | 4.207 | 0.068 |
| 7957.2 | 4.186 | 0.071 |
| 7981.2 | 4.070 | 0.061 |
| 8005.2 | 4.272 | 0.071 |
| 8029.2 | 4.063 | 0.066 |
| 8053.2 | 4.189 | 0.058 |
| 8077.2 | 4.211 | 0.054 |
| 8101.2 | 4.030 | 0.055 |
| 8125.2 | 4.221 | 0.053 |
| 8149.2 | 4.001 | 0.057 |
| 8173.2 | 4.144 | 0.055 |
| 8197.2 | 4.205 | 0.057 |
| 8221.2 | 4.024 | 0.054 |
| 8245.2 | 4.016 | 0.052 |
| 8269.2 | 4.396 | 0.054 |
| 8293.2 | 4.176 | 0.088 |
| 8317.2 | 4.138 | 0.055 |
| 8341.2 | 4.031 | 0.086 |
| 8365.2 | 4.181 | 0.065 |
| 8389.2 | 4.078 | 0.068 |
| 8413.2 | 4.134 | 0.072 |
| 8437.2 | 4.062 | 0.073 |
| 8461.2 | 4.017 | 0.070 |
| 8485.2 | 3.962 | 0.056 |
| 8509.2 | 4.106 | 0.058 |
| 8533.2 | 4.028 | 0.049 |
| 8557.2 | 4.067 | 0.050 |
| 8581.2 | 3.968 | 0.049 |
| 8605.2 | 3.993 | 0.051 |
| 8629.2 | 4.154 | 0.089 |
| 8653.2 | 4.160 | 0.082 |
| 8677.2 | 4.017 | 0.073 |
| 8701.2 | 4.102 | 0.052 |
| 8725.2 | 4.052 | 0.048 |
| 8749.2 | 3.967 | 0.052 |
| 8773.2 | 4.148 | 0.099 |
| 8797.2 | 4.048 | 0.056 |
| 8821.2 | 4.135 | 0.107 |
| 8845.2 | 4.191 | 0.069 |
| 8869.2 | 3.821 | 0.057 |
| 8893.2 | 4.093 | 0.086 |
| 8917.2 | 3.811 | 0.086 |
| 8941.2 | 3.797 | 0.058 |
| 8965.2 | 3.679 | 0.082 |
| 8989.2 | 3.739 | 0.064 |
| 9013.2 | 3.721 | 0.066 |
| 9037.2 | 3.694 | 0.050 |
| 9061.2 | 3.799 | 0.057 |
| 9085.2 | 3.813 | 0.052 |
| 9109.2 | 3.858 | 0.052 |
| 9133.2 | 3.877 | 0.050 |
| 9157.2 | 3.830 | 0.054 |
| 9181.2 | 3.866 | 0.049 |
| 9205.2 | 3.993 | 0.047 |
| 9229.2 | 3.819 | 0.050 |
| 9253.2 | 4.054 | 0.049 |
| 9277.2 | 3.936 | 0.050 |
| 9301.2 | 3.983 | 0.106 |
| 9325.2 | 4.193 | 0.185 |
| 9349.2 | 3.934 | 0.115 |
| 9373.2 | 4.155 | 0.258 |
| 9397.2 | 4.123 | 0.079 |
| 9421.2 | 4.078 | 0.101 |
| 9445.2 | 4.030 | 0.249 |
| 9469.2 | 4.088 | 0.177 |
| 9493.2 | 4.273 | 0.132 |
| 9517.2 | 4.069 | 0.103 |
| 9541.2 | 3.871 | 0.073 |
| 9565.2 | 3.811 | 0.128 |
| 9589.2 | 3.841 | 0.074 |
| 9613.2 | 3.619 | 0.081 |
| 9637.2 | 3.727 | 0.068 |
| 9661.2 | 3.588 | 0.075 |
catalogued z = 0.25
